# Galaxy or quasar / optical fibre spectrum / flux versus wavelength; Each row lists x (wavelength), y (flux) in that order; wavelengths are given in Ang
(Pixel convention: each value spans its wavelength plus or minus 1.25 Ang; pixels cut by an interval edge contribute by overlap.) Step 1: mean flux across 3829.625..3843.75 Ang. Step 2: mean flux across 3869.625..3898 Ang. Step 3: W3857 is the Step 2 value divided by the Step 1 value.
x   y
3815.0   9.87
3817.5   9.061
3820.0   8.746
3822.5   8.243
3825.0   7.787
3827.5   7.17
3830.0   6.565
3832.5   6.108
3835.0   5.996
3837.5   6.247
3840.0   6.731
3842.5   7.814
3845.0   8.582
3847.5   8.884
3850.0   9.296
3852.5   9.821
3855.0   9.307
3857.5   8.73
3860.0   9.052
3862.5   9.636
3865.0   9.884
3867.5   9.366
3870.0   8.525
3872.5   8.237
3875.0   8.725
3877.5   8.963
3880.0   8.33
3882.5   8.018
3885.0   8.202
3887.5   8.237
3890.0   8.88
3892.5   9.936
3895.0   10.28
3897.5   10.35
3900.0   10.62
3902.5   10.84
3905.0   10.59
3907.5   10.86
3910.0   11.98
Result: 1.3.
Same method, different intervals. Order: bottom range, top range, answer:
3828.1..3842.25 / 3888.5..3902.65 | 1.55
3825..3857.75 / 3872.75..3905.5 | 1.20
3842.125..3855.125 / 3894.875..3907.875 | 1.18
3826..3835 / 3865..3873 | 1.36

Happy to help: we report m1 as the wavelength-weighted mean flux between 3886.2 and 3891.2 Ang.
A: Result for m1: 8.55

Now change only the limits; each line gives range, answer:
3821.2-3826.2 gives 8.02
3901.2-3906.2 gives 10.7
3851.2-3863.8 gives 9.31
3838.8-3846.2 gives 7.71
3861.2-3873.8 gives 9.13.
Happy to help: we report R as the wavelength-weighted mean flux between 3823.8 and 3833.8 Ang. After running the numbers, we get 6.9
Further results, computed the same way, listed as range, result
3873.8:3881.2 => 8.67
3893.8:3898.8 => 10.3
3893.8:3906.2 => 10.5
